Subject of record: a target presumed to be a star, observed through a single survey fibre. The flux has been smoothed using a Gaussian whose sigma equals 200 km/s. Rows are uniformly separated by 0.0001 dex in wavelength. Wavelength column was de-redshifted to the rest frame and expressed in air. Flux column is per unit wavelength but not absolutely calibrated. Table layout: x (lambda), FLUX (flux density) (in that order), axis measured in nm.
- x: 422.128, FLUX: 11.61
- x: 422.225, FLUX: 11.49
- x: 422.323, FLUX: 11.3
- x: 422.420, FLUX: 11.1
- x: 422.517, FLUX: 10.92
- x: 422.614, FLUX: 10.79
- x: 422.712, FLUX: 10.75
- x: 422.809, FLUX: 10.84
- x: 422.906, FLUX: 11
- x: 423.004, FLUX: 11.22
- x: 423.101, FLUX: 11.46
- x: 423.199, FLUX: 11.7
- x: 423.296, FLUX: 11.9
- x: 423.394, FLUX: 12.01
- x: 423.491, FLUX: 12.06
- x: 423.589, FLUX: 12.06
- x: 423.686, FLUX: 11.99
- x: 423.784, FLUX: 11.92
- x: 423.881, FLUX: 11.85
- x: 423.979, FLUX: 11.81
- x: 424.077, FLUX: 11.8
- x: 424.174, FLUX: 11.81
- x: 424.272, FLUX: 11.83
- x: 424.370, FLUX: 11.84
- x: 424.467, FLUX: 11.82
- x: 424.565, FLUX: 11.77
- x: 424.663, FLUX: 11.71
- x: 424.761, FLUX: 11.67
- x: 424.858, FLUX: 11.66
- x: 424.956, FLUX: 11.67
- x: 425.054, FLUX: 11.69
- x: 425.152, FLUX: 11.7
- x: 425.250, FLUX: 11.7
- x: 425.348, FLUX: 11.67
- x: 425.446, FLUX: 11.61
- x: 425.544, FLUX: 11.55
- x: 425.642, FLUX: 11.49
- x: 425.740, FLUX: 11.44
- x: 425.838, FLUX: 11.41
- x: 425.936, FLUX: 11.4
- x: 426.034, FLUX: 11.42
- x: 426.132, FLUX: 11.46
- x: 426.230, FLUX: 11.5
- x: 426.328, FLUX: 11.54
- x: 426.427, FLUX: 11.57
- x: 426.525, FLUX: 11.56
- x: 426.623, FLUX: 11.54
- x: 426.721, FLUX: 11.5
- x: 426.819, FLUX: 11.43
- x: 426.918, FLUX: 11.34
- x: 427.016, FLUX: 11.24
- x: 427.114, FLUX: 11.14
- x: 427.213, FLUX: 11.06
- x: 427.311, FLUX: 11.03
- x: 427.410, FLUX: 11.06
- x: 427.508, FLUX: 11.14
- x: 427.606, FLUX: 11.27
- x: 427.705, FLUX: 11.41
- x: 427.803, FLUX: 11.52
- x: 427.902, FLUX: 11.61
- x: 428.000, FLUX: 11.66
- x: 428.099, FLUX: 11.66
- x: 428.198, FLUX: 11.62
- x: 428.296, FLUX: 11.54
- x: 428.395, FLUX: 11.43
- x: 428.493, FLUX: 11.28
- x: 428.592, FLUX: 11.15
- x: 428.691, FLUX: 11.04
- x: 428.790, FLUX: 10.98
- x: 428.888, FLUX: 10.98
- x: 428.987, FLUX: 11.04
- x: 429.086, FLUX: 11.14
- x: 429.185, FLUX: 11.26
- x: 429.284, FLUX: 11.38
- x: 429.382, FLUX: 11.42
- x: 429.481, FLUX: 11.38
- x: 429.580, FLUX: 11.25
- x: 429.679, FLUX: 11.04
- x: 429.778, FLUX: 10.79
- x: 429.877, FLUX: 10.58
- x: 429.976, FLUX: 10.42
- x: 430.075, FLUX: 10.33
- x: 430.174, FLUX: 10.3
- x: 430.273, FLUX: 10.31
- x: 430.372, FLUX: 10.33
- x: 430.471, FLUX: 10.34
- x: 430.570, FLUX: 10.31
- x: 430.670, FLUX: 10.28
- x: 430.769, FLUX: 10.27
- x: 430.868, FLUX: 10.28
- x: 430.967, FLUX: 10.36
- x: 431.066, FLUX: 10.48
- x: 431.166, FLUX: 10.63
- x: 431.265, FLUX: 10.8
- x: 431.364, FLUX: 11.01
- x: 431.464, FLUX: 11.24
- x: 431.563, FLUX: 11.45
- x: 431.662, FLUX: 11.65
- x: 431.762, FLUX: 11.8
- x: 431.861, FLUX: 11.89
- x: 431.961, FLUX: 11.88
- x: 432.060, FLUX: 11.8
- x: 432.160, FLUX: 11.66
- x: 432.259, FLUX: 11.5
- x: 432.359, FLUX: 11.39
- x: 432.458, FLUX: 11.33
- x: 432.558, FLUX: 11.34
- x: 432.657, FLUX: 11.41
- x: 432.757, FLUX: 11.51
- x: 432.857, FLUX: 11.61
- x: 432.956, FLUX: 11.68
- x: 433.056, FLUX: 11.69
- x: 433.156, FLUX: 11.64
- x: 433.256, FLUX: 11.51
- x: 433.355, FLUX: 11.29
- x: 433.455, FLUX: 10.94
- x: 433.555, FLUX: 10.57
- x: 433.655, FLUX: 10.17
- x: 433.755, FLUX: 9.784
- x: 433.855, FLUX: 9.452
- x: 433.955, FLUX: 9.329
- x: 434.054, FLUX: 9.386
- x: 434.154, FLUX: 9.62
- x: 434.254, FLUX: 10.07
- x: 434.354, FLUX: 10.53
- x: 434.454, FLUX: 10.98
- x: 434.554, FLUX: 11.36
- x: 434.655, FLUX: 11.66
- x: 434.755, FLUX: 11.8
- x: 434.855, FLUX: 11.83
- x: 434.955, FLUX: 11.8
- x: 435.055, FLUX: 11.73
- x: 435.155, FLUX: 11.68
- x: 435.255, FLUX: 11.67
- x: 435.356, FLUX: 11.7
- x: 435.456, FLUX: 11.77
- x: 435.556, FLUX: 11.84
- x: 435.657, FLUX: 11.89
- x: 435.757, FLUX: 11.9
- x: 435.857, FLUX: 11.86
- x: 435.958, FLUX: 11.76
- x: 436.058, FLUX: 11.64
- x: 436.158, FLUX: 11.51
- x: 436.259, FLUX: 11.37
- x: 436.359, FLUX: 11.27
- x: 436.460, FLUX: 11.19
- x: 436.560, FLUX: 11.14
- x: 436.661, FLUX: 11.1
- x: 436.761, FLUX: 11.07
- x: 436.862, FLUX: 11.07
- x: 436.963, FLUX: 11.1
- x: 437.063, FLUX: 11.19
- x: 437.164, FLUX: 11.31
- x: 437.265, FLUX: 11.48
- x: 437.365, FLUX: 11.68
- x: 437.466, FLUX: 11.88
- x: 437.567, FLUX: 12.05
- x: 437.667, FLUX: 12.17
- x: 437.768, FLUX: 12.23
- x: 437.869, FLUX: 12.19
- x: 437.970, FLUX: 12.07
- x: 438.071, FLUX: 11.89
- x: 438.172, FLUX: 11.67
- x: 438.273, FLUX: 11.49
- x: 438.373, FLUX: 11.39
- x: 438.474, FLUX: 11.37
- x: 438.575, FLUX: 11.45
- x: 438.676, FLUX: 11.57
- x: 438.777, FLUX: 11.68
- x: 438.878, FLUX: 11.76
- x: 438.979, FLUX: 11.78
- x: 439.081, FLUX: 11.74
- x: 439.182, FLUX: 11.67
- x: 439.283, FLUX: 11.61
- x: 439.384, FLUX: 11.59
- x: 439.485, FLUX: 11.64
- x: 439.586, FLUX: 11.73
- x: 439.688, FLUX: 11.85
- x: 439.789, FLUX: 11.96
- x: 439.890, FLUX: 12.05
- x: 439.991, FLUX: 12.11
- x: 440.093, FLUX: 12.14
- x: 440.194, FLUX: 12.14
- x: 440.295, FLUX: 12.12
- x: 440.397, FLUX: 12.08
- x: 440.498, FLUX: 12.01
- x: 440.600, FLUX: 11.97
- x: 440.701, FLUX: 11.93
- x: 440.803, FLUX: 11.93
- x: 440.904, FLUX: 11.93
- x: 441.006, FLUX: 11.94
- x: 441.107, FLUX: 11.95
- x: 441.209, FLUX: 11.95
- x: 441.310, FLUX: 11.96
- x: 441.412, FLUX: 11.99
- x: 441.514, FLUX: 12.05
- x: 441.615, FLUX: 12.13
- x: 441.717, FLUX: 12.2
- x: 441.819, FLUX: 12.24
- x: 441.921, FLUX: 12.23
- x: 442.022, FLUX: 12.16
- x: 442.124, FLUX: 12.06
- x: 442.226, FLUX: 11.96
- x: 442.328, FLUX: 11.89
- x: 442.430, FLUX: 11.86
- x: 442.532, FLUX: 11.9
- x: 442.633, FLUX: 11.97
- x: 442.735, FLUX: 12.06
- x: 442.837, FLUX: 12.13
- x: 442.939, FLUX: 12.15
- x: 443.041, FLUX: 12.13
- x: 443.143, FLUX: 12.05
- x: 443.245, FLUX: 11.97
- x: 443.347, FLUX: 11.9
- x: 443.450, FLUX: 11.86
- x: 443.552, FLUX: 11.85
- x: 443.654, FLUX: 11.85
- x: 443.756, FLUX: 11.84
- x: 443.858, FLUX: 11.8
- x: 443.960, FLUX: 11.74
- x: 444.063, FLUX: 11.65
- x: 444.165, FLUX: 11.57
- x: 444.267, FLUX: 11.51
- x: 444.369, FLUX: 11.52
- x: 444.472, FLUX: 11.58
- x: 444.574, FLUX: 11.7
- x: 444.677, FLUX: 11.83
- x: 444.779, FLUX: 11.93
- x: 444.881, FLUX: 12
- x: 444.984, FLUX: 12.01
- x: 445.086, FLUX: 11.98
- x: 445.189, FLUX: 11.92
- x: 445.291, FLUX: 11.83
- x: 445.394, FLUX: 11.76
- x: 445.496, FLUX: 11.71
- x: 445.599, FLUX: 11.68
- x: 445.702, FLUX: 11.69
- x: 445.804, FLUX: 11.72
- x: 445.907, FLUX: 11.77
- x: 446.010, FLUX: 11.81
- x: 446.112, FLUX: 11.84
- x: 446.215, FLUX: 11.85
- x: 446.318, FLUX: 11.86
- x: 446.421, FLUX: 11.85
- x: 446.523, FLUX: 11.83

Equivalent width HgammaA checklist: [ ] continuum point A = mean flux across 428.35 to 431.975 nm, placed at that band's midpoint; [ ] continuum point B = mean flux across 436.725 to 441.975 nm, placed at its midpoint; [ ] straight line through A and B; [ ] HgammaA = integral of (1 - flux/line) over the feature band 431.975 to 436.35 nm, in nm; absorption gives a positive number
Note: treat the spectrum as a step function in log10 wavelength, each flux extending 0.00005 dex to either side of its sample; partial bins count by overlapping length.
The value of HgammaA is 0.03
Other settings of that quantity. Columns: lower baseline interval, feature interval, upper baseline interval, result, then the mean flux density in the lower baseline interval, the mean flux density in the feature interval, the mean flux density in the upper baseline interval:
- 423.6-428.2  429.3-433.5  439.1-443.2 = 0.228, 11.6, 11.1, 12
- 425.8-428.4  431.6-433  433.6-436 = -0.054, 11.4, 11.6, 11.1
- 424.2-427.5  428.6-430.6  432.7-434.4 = 0.044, 11.5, 10.8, 10.6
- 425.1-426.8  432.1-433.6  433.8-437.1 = -0.017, 11.5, 11.4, 11.2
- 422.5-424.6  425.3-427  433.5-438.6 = 0.008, 11.6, 11.5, 11.3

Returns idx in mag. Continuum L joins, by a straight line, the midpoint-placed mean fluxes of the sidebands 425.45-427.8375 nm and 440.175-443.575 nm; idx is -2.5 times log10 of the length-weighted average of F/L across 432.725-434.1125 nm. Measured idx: 0.09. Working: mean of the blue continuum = 11.4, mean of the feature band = 10.7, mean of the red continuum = 12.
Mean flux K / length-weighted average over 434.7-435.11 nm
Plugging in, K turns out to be 11.8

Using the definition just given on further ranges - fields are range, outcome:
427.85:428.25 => 11.6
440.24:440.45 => 12.1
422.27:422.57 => 11.1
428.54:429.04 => 11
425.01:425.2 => 11.7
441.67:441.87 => 12.2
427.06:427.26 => 11.1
